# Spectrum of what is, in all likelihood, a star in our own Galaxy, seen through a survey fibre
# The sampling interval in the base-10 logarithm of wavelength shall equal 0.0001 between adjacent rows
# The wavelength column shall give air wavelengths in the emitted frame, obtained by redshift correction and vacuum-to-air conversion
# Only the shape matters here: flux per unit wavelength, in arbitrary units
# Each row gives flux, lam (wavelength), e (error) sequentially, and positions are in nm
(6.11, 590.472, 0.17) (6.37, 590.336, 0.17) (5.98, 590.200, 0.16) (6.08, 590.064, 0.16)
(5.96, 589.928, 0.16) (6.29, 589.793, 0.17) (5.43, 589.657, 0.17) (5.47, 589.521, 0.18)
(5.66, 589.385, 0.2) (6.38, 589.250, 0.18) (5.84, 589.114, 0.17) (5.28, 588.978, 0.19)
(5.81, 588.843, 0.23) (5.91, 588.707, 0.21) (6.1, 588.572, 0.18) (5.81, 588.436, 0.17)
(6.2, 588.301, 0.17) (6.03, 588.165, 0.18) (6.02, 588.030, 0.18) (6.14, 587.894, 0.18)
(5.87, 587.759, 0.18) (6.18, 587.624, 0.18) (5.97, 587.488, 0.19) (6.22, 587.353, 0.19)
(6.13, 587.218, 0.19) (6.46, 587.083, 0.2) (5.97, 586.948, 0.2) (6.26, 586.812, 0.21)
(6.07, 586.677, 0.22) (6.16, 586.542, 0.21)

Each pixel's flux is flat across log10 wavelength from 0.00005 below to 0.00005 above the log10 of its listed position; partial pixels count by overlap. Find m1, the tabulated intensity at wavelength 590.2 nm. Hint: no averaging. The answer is 5.98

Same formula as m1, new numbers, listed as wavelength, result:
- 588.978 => 5.28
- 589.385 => 5.66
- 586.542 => 6.16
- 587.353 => 6.22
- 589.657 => 5.43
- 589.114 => 5.84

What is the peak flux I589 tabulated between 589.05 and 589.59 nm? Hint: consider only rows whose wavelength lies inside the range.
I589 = 6.38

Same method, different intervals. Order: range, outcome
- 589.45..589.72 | 5.47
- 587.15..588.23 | 6.22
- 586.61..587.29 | 6.46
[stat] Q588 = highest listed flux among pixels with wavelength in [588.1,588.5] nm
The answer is 6.2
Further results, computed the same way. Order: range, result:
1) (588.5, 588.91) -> 6.1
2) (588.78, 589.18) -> 5.84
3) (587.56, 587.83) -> 6.18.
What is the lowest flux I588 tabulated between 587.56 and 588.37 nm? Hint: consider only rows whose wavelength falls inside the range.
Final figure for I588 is 5.87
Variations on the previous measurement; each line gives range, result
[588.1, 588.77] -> 5.81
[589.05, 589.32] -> 5.84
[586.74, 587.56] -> 5.97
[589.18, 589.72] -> 5.43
